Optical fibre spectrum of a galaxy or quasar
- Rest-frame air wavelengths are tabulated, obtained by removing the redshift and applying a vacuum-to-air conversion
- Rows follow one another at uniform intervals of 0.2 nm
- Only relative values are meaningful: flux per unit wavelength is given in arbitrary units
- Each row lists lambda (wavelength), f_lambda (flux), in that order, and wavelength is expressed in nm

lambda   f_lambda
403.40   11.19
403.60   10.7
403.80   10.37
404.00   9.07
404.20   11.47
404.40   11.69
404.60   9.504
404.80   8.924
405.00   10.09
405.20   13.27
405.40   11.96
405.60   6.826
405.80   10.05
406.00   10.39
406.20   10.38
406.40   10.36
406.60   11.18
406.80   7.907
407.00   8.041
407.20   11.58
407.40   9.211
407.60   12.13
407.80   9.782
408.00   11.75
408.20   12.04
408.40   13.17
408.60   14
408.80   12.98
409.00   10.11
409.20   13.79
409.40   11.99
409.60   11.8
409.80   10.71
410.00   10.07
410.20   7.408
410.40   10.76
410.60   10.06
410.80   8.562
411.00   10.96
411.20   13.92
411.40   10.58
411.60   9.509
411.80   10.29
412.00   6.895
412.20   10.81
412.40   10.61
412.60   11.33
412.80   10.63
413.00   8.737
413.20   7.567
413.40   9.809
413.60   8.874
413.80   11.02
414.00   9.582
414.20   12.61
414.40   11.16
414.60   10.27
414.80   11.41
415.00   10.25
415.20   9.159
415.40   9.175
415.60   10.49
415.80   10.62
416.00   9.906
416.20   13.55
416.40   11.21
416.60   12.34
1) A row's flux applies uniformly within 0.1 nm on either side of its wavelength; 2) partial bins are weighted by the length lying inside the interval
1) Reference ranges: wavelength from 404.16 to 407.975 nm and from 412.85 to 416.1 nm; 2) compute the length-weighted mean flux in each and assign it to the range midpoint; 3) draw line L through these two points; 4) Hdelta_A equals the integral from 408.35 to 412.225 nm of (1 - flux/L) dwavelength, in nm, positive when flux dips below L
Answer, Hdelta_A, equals -0.28 nm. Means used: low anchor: 10.3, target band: 10.9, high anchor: 10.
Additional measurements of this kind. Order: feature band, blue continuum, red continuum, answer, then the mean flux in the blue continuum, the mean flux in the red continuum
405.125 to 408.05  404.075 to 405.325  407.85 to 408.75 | 0.36 nm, 10.8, 12.6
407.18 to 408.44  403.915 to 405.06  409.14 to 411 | -0.11 nm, 10.1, 10.5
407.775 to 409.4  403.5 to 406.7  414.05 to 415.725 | -0.29 nm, 10.4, 10.5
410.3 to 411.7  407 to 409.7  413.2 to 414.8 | 0.06 nm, 11.7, 10.4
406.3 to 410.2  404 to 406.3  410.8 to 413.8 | -0.34 nm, 10.4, 10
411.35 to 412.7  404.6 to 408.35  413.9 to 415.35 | 0.07 nm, 10.3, 10.6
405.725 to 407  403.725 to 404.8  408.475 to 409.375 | 0.16 nm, 10.3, 12.7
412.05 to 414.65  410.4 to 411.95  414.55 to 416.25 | 0.07 nm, 10.4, 10.5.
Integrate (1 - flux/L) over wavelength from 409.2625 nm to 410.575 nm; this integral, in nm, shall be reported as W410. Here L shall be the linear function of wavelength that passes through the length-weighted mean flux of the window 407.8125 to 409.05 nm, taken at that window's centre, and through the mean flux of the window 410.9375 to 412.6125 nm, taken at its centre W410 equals 0.11 nm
